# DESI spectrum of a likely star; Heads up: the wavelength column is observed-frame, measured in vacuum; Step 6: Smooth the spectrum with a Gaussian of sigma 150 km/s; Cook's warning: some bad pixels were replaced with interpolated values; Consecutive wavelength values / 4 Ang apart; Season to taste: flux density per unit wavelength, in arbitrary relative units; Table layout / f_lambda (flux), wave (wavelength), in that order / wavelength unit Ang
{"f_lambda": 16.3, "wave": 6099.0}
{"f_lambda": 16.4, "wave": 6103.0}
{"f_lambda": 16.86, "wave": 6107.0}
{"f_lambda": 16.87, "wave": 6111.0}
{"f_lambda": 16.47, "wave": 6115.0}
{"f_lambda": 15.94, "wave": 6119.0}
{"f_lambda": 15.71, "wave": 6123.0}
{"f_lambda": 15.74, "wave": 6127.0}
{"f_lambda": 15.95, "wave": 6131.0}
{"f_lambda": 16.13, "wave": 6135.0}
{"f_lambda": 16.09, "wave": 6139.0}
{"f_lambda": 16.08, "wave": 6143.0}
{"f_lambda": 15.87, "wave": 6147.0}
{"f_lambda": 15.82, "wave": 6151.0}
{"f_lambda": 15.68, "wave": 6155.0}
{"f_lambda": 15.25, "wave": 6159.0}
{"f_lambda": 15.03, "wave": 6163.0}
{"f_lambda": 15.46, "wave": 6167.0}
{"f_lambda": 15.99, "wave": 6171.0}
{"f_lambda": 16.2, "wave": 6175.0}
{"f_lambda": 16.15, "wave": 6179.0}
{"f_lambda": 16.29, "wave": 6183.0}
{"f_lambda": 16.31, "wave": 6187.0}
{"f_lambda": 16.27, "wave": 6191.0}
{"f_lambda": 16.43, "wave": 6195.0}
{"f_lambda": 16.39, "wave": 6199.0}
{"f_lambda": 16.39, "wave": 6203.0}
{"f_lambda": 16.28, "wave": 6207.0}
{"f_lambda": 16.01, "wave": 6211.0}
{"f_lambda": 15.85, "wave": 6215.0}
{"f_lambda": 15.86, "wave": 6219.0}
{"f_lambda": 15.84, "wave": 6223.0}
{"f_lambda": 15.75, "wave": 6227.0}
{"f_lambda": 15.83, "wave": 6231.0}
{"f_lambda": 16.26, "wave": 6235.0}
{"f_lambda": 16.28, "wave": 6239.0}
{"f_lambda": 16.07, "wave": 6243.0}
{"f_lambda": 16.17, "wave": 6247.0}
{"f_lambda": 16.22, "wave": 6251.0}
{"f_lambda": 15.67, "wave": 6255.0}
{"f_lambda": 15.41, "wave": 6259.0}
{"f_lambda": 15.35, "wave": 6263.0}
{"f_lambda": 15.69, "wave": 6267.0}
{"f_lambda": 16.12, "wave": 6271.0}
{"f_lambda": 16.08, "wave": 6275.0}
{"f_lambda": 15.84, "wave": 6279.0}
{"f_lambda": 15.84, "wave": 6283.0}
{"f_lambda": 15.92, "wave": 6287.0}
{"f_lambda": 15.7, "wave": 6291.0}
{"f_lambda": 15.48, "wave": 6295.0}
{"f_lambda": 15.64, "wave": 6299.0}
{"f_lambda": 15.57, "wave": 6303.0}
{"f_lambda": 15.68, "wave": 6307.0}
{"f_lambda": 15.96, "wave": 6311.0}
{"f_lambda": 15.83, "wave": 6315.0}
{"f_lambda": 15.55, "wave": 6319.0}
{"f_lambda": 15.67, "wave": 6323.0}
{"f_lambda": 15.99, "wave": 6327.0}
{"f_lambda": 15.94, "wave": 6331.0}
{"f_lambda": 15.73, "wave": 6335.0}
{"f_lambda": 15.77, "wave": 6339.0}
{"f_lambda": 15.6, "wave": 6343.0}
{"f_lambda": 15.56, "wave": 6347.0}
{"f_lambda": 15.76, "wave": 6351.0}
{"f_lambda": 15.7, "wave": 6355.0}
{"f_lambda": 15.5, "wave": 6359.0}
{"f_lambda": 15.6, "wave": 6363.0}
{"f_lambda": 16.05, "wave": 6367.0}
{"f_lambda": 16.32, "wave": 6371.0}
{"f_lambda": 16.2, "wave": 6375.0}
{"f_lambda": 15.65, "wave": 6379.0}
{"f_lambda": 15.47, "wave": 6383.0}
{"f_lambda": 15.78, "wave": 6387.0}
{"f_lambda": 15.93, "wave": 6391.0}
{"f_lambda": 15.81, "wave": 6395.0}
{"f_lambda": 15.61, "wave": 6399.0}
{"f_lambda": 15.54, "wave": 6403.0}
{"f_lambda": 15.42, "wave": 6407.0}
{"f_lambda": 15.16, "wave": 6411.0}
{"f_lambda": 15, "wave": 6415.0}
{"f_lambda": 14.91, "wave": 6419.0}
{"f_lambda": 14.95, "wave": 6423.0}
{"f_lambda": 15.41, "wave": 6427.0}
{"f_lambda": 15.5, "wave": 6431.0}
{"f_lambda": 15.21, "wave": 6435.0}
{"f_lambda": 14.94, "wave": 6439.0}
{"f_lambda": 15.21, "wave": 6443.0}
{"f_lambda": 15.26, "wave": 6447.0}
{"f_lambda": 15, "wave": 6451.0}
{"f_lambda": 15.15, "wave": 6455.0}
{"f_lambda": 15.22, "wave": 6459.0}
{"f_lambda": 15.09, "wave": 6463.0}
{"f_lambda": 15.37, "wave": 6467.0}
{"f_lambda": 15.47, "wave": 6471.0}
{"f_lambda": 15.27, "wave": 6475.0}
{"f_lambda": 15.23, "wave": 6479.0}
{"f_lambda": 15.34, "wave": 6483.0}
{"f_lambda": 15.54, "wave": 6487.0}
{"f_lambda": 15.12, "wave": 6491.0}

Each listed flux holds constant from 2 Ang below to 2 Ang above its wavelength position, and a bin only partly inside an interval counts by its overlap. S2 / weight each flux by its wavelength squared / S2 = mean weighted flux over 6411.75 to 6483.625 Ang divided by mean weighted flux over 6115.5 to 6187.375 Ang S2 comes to 1.05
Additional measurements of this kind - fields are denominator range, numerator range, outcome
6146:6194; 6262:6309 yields 1.03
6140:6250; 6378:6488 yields 1.03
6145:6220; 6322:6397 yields 1.05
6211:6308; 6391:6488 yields 1.02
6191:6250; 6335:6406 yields 1.03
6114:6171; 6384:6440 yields 1.06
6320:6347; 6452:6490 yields 1.01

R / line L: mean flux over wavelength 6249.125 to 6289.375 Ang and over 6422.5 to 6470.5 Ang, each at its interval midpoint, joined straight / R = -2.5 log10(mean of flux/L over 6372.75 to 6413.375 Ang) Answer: -0.02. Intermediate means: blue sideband 15.8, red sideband 15.2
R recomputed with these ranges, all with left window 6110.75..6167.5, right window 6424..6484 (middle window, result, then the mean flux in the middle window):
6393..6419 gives -0.004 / 15.4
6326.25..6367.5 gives -0.019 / 15.7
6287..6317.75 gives -0.012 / 15.7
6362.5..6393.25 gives -0.035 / 15.9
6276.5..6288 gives -0.021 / 15.9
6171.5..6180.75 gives -0.025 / 16.1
